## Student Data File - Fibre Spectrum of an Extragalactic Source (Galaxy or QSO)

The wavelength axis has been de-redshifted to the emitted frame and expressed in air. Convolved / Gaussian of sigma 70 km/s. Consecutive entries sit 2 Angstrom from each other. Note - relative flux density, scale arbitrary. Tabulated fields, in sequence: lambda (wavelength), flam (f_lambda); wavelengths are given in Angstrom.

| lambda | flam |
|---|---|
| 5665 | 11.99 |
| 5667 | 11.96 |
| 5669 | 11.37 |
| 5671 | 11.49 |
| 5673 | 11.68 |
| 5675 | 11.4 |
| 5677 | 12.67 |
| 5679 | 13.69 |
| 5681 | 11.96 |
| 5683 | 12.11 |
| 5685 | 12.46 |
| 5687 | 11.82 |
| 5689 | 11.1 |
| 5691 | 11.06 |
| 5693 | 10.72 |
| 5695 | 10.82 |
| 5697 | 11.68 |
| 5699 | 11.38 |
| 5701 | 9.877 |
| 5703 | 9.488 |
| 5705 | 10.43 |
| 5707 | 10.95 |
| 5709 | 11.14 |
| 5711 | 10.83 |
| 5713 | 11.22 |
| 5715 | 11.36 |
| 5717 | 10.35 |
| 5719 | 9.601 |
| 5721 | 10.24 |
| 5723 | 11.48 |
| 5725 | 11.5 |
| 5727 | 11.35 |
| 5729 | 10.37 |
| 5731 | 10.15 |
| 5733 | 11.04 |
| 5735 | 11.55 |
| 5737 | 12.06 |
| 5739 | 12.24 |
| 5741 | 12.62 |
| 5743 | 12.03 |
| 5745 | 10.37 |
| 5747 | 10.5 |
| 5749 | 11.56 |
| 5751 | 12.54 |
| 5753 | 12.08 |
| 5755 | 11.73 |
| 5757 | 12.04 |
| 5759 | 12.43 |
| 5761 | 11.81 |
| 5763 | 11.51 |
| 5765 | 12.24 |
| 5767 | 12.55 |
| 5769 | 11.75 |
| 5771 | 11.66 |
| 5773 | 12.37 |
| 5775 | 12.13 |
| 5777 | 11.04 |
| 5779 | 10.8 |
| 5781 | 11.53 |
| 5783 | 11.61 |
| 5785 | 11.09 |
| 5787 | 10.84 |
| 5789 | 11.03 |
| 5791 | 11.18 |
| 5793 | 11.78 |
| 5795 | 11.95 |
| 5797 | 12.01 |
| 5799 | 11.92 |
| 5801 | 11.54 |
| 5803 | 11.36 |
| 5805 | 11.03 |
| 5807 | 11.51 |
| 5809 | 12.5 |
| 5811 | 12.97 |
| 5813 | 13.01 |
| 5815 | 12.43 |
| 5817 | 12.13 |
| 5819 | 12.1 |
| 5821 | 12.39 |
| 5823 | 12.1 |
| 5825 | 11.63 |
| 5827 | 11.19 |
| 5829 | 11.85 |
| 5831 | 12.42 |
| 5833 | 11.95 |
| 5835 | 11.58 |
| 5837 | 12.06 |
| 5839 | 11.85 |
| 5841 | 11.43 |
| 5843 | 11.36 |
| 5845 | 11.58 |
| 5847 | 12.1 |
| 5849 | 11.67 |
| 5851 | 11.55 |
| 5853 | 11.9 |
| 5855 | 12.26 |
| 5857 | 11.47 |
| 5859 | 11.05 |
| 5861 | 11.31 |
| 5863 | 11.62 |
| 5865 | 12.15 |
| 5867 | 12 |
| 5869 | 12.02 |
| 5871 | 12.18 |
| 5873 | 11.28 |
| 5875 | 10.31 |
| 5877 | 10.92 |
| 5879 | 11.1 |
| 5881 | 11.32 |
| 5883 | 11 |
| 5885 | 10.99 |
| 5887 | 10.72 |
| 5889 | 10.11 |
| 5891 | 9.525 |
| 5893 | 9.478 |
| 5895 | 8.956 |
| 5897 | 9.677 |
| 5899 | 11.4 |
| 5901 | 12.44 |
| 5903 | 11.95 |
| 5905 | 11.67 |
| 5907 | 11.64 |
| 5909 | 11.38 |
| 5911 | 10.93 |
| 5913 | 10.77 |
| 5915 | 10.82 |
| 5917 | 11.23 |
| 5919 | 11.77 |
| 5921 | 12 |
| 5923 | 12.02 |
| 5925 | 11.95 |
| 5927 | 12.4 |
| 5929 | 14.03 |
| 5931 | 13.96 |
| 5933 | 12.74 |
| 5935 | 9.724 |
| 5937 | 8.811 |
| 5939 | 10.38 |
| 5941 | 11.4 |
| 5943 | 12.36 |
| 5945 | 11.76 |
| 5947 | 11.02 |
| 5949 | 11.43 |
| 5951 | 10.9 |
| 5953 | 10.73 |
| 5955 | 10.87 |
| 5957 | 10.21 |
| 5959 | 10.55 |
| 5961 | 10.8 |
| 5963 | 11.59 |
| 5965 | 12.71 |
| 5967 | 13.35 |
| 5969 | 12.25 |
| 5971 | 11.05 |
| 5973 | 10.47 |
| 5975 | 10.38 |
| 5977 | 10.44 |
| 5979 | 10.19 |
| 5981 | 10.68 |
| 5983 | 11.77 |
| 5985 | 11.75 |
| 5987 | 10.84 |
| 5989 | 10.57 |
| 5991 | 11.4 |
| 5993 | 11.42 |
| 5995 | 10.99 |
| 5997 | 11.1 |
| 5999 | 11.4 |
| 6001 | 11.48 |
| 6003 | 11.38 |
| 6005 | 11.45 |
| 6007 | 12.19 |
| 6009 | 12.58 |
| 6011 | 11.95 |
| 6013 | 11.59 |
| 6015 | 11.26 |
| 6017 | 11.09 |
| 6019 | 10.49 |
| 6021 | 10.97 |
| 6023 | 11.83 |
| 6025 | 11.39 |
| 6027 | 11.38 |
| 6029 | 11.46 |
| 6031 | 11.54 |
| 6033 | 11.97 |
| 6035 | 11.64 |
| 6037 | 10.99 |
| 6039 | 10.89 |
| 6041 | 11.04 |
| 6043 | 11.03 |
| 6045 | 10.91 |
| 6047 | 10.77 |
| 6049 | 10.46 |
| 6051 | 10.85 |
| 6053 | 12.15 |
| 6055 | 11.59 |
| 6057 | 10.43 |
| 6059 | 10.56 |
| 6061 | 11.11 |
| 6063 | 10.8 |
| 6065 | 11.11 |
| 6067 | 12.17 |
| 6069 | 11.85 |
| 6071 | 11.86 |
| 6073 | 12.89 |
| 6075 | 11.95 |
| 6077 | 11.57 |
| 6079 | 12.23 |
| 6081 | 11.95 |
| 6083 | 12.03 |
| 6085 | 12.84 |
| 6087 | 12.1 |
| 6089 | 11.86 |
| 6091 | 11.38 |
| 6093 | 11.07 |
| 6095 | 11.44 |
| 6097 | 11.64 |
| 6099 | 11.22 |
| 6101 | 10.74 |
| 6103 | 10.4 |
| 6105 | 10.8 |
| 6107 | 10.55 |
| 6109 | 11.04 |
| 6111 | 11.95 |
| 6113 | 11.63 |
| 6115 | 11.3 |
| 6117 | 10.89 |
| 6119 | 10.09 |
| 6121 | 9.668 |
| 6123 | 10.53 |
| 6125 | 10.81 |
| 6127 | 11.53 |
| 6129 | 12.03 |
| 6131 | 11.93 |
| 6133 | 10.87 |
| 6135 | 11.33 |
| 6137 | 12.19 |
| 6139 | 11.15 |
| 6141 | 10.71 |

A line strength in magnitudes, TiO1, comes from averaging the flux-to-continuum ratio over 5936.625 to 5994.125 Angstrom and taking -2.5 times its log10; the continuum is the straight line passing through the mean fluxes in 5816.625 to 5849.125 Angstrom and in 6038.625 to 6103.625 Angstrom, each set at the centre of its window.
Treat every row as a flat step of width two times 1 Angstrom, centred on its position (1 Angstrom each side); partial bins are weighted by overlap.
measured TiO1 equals 0.046 mag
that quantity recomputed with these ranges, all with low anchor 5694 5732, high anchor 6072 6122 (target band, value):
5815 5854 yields -0.08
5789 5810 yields -0.07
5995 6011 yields -0.04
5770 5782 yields -0.07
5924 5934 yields -0.17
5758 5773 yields -0.11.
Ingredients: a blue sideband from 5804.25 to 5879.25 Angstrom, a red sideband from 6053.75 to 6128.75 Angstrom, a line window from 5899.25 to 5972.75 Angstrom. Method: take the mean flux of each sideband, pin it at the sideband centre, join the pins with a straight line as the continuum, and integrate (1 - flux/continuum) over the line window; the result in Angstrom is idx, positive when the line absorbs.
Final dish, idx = 0.6 Angstrom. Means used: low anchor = 11.8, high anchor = 11.3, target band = 11.5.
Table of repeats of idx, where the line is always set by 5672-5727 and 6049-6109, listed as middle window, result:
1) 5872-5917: 2.0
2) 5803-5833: -2.0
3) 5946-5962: 0.8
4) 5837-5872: -1.3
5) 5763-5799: -1.1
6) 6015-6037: 0.1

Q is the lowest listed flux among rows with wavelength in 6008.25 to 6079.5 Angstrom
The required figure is 10.43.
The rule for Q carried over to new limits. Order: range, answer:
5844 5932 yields 8.956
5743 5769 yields 10.37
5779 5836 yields 10.8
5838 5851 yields 11.36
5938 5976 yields 10.21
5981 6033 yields 10.49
